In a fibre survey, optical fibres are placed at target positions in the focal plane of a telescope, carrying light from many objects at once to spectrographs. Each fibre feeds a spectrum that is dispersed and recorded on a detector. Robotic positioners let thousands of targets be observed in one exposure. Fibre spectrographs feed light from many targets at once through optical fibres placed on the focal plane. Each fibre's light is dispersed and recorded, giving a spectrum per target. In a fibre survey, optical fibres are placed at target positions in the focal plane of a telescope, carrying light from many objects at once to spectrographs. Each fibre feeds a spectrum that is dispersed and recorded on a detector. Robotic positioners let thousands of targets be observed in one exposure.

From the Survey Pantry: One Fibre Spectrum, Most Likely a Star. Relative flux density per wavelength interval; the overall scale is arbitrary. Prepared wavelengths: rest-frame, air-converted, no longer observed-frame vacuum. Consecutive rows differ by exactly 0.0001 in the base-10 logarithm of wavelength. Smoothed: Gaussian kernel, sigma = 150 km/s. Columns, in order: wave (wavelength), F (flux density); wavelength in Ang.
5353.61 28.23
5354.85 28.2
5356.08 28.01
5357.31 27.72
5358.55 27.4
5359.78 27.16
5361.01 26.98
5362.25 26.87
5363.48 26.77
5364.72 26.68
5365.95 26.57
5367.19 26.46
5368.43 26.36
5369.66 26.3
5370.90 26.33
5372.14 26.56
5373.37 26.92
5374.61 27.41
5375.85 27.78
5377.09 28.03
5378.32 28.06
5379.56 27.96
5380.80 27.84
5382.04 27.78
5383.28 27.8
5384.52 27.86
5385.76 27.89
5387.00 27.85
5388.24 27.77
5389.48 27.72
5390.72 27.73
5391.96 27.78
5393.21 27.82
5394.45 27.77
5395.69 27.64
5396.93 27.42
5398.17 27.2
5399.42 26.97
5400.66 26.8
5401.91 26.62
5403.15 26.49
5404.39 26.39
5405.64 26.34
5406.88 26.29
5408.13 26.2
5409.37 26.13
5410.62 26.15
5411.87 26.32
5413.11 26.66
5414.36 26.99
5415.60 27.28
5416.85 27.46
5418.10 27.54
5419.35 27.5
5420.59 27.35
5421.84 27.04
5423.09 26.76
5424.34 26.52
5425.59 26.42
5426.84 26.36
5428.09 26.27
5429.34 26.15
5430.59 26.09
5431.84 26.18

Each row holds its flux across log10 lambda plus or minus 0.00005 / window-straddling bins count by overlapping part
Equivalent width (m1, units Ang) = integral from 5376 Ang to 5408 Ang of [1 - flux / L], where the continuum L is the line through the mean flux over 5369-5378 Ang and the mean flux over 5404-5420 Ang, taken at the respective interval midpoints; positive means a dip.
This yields -0.59 Ang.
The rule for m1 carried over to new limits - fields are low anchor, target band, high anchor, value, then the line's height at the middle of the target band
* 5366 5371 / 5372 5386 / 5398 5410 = -0.7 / 26.4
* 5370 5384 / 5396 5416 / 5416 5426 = 0.4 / 27.2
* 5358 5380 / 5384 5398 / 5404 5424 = -0.4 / 26.9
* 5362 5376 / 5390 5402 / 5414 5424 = -0.2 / 27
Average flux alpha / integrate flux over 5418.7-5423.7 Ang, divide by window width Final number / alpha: 27.2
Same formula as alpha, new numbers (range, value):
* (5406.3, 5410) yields 26.2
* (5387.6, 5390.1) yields 27.8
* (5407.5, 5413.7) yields 26.3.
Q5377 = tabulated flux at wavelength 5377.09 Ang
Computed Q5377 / 28.03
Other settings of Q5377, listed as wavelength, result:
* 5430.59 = 26.09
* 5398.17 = 27.2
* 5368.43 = 26.36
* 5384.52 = 27.86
